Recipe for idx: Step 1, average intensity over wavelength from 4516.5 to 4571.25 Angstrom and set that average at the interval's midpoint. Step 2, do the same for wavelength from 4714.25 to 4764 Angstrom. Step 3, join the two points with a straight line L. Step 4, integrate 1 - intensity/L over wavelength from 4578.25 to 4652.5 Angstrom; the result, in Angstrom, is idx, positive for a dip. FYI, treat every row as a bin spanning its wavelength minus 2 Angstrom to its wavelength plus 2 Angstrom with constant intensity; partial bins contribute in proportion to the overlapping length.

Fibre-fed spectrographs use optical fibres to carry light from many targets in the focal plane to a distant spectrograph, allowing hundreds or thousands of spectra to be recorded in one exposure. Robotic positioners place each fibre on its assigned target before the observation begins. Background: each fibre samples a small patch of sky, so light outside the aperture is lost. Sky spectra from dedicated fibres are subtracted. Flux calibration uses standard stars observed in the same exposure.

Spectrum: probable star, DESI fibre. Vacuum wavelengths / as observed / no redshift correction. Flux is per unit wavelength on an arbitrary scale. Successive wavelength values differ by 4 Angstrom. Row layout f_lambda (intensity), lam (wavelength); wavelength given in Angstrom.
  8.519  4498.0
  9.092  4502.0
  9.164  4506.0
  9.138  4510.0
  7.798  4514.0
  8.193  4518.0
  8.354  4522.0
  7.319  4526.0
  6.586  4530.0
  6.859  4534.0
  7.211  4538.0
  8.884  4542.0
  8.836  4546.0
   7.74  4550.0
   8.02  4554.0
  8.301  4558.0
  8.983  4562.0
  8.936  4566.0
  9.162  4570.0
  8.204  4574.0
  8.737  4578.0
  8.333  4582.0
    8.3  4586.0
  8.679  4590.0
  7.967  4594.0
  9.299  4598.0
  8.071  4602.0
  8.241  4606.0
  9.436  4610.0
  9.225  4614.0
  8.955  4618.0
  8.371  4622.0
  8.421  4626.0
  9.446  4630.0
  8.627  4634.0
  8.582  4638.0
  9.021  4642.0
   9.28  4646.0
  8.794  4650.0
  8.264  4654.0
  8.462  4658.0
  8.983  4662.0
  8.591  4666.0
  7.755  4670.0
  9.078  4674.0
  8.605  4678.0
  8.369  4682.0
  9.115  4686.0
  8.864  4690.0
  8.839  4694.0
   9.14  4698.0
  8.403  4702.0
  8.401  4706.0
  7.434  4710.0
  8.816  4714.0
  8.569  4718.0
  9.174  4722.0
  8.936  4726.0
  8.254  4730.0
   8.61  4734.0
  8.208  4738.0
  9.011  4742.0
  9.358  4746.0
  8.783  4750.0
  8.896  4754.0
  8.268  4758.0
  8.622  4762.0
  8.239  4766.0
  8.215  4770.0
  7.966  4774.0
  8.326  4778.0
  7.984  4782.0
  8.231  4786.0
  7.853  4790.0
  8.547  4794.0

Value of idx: -3.6 Angstrom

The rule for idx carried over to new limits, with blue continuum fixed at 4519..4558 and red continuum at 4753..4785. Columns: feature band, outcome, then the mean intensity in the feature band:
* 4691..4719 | -1.27 Angstrom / 8.53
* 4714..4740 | -1.39 Angstrom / 8.64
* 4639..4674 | -2.68 Angstrom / 8.67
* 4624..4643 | -1.92 Angstrom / 8.81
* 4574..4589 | -1.04 Angstrom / 8.44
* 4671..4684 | -0.83 Angstrom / 8.61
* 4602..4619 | -1.94 Angstrom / 8.86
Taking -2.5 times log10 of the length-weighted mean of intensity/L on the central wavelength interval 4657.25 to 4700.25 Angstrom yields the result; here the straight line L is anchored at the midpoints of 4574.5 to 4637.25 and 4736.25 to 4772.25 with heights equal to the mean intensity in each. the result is -0.01 mag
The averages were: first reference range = 8.66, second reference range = 8.62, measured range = 8.71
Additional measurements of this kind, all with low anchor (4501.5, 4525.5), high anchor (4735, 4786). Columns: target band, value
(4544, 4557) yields 0.04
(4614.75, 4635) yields -0.04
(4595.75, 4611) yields -0.03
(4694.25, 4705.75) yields -0.03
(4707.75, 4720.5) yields 0.02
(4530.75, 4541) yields 0.19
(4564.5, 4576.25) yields -0.03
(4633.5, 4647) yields -0.05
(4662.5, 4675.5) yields 0.00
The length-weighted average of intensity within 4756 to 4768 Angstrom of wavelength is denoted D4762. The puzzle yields 8.38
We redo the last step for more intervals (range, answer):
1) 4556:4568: 8.74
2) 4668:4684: 8.45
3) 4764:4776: 8.14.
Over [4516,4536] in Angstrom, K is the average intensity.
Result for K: 7.46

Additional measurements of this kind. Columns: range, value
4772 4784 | 8.09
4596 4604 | 8.68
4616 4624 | 8.66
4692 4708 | 8.7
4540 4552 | 8.49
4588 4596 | 8.32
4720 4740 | 8.64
